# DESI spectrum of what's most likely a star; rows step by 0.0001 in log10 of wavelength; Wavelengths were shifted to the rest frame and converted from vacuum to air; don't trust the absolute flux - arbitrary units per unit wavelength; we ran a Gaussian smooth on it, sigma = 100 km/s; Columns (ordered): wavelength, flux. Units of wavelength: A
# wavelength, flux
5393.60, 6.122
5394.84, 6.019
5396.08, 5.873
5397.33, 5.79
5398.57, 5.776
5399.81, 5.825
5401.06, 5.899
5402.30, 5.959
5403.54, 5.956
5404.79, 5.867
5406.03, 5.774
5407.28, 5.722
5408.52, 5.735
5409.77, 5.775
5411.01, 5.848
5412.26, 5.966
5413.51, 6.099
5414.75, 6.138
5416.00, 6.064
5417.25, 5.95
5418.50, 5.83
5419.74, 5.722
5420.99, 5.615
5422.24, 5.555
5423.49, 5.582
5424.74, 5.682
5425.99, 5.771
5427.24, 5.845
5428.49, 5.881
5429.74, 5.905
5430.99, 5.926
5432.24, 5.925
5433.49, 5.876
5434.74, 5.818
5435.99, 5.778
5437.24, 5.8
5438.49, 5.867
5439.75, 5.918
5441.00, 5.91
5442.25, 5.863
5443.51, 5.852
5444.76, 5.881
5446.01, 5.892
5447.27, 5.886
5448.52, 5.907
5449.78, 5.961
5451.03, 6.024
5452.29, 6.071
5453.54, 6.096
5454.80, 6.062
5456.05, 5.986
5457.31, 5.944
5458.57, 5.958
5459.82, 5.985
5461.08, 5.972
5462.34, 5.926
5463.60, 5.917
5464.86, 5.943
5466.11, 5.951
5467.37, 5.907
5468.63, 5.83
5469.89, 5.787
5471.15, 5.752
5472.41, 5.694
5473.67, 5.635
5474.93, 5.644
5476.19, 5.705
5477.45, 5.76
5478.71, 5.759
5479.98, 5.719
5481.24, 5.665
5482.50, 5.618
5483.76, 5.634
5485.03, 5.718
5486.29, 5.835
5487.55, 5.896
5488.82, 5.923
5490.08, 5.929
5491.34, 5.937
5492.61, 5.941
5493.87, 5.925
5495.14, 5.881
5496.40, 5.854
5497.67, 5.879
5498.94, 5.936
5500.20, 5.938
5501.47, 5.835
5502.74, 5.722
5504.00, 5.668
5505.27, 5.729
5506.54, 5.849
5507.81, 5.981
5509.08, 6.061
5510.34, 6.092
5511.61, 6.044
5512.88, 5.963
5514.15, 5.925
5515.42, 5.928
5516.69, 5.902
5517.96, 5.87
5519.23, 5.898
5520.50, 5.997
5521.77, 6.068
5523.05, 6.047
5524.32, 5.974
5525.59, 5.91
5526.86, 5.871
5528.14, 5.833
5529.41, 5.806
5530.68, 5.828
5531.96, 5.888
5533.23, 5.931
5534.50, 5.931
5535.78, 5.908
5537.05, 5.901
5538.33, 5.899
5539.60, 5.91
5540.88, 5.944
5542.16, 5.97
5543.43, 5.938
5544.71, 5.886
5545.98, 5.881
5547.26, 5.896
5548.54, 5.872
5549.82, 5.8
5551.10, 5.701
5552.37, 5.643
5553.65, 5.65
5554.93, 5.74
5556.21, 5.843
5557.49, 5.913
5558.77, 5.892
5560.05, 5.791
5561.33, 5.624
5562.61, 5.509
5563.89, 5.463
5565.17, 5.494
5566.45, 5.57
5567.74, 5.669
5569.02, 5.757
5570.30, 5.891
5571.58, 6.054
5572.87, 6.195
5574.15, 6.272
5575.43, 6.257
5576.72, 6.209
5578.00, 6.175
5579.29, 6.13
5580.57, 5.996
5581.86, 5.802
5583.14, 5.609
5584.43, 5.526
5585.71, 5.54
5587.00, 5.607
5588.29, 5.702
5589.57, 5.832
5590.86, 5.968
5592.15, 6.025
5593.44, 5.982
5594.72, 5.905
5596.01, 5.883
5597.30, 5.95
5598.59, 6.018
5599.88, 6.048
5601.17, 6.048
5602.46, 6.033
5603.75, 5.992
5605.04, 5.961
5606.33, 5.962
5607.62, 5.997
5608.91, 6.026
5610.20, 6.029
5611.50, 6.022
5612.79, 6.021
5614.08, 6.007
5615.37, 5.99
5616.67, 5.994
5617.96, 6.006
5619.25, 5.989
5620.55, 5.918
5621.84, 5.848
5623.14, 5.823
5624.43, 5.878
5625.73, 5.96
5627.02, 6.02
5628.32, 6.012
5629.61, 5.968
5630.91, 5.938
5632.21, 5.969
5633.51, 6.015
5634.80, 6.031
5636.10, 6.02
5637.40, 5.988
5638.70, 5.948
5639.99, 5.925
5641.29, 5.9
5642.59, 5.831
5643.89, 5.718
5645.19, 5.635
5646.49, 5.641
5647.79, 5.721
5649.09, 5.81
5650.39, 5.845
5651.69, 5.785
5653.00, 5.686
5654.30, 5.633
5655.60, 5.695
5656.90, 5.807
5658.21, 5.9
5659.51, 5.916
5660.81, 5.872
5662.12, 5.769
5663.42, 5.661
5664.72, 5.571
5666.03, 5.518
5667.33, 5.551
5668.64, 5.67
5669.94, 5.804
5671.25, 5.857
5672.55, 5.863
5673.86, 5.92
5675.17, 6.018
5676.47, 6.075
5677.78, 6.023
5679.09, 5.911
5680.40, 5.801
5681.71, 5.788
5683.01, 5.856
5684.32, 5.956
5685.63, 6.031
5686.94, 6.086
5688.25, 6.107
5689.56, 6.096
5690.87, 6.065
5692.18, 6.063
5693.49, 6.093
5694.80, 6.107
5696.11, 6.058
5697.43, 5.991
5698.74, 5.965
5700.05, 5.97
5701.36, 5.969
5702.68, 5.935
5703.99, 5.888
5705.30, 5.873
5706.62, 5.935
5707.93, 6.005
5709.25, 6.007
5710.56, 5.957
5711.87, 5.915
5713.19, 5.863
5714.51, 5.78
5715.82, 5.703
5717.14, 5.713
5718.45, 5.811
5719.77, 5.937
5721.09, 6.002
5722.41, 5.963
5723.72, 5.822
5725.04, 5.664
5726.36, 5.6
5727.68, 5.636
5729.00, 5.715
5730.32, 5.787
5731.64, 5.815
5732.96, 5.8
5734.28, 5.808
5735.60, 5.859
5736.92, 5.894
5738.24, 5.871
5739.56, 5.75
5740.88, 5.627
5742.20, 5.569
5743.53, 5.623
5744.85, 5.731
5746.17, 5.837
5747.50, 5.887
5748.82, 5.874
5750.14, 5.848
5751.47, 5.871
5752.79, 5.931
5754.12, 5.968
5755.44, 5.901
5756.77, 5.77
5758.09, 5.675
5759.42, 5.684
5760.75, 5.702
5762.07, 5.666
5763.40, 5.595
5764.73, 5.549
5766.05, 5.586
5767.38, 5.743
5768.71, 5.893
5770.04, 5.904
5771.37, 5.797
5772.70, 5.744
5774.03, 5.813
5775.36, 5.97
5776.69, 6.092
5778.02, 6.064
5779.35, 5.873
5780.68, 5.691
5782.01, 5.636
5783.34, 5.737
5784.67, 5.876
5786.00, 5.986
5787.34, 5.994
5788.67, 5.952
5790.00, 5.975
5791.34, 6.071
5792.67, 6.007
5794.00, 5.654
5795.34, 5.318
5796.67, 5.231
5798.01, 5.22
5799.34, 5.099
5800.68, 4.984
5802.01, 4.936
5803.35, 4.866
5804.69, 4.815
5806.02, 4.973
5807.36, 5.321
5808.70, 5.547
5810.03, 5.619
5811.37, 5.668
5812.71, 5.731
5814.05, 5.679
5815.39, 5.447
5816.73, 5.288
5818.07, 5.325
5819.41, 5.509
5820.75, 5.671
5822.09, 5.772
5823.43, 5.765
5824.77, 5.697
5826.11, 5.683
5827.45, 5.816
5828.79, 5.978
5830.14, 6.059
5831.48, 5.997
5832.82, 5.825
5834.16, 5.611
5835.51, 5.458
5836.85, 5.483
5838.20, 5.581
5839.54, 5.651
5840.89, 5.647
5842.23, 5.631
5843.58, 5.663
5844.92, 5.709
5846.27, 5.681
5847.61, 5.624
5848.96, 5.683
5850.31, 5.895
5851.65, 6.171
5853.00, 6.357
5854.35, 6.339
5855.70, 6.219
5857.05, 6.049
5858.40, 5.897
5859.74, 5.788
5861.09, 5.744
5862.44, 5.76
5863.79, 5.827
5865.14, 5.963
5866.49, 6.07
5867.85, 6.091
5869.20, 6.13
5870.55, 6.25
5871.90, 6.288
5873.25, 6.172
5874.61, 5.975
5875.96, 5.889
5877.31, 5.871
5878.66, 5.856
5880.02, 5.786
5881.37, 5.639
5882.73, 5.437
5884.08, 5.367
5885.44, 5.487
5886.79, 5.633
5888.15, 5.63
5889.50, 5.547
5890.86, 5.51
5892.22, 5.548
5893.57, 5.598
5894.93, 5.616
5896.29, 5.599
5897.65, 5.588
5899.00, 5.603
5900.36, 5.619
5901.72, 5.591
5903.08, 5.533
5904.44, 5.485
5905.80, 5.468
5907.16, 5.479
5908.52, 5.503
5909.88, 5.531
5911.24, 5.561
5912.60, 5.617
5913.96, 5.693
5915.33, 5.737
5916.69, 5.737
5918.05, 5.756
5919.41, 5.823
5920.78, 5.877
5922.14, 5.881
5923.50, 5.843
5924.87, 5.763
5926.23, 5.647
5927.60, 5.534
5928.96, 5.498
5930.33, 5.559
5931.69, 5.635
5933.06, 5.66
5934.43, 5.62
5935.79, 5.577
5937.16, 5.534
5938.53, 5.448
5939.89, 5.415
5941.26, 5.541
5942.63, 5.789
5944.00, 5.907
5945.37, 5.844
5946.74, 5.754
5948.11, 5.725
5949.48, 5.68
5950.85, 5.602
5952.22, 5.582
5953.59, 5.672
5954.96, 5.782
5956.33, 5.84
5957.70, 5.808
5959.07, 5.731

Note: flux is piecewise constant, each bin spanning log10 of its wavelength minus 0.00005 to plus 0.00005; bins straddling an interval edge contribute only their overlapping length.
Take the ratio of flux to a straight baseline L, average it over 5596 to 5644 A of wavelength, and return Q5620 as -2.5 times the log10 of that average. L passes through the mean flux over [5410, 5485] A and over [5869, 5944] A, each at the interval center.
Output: -0.034 mag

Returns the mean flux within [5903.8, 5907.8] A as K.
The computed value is 5.48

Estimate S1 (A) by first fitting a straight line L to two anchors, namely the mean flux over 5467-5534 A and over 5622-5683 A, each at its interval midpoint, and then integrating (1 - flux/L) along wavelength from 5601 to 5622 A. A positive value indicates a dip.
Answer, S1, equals -0.5 A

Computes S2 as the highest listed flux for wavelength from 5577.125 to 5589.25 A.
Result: 6.175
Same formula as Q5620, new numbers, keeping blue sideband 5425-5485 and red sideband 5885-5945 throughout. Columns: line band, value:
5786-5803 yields 0.03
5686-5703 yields -0.06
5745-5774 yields -0.02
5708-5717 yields -0.03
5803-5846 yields 0.02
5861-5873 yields -0.07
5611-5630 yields -0.04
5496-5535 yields -0.02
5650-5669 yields 0.01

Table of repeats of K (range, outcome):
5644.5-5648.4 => 5.67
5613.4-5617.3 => 5.99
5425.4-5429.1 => 5.83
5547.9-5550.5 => 5.82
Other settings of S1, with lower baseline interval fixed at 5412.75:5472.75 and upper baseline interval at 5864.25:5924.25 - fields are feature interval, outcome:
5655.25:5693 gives -0.5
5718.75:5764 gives 0.0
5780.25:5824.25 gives 1.8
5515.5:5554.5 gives -0.2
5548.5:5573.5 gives 0.4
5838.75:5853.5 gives -0.1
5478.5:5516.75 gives 0.0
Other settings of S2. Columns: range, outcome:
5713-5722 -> 6.002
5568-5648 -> 6.272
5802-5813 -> 5.731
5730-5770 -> 5.968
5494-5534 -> 6.092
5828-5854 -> 6.357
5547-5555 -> 5.896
